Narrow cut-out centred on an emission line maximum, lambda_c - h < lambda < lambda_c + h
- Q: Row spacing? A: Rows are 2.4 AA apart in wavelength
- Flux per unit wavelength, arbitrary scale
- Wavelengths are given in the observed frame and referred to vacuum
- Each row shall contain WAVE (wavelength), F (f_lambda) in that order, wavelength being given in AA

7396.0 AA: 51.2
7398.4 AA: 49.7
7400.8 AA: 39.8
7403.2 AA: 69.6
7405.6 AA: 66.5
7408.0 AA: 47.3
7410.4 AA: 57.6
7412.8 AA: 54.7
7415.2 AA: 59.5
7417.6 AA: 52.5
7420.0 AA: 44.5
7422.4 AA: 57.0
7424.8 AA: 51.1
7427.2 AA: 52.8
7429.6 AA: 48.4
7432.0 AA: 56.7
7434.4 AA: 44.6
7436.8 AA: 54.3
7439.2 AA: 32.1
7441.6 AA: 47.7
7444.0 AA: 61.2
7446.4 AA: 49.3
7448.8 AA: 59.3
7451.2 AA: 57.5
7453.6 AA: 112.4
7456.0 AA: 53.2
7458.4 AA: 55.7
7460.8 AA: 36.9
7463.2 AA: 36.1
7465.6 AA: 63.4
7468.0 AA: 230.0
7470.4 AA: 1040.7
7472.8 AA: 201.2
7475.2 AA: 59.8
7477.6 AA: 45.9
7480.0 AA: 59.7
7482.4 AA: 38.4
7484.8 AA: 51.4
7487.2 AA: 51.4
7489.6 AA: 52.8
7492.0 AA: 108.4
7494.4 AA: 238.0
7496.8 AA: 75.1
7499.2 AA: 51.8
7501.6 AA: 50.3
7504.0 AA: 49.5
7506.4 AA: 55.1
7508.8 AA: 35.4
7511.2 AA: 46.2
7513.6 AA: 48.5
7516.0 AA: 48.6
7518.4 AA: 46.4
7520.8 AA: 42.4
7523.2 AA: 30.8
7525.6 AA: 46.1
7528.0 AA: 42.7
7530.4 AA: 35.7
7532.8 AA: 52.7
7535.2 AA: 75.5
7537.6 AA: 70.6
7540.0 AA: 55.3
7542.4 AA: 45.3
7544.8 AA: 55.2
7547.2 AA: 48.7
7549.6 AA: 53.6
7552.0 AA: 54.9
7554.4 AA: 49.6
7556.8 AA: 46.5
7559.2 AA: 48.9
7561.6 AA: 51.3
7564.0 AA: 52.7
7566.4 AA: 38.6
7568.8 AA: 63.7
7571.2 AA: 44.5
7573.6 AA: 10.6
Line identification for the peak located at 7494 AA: [N II] 6583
